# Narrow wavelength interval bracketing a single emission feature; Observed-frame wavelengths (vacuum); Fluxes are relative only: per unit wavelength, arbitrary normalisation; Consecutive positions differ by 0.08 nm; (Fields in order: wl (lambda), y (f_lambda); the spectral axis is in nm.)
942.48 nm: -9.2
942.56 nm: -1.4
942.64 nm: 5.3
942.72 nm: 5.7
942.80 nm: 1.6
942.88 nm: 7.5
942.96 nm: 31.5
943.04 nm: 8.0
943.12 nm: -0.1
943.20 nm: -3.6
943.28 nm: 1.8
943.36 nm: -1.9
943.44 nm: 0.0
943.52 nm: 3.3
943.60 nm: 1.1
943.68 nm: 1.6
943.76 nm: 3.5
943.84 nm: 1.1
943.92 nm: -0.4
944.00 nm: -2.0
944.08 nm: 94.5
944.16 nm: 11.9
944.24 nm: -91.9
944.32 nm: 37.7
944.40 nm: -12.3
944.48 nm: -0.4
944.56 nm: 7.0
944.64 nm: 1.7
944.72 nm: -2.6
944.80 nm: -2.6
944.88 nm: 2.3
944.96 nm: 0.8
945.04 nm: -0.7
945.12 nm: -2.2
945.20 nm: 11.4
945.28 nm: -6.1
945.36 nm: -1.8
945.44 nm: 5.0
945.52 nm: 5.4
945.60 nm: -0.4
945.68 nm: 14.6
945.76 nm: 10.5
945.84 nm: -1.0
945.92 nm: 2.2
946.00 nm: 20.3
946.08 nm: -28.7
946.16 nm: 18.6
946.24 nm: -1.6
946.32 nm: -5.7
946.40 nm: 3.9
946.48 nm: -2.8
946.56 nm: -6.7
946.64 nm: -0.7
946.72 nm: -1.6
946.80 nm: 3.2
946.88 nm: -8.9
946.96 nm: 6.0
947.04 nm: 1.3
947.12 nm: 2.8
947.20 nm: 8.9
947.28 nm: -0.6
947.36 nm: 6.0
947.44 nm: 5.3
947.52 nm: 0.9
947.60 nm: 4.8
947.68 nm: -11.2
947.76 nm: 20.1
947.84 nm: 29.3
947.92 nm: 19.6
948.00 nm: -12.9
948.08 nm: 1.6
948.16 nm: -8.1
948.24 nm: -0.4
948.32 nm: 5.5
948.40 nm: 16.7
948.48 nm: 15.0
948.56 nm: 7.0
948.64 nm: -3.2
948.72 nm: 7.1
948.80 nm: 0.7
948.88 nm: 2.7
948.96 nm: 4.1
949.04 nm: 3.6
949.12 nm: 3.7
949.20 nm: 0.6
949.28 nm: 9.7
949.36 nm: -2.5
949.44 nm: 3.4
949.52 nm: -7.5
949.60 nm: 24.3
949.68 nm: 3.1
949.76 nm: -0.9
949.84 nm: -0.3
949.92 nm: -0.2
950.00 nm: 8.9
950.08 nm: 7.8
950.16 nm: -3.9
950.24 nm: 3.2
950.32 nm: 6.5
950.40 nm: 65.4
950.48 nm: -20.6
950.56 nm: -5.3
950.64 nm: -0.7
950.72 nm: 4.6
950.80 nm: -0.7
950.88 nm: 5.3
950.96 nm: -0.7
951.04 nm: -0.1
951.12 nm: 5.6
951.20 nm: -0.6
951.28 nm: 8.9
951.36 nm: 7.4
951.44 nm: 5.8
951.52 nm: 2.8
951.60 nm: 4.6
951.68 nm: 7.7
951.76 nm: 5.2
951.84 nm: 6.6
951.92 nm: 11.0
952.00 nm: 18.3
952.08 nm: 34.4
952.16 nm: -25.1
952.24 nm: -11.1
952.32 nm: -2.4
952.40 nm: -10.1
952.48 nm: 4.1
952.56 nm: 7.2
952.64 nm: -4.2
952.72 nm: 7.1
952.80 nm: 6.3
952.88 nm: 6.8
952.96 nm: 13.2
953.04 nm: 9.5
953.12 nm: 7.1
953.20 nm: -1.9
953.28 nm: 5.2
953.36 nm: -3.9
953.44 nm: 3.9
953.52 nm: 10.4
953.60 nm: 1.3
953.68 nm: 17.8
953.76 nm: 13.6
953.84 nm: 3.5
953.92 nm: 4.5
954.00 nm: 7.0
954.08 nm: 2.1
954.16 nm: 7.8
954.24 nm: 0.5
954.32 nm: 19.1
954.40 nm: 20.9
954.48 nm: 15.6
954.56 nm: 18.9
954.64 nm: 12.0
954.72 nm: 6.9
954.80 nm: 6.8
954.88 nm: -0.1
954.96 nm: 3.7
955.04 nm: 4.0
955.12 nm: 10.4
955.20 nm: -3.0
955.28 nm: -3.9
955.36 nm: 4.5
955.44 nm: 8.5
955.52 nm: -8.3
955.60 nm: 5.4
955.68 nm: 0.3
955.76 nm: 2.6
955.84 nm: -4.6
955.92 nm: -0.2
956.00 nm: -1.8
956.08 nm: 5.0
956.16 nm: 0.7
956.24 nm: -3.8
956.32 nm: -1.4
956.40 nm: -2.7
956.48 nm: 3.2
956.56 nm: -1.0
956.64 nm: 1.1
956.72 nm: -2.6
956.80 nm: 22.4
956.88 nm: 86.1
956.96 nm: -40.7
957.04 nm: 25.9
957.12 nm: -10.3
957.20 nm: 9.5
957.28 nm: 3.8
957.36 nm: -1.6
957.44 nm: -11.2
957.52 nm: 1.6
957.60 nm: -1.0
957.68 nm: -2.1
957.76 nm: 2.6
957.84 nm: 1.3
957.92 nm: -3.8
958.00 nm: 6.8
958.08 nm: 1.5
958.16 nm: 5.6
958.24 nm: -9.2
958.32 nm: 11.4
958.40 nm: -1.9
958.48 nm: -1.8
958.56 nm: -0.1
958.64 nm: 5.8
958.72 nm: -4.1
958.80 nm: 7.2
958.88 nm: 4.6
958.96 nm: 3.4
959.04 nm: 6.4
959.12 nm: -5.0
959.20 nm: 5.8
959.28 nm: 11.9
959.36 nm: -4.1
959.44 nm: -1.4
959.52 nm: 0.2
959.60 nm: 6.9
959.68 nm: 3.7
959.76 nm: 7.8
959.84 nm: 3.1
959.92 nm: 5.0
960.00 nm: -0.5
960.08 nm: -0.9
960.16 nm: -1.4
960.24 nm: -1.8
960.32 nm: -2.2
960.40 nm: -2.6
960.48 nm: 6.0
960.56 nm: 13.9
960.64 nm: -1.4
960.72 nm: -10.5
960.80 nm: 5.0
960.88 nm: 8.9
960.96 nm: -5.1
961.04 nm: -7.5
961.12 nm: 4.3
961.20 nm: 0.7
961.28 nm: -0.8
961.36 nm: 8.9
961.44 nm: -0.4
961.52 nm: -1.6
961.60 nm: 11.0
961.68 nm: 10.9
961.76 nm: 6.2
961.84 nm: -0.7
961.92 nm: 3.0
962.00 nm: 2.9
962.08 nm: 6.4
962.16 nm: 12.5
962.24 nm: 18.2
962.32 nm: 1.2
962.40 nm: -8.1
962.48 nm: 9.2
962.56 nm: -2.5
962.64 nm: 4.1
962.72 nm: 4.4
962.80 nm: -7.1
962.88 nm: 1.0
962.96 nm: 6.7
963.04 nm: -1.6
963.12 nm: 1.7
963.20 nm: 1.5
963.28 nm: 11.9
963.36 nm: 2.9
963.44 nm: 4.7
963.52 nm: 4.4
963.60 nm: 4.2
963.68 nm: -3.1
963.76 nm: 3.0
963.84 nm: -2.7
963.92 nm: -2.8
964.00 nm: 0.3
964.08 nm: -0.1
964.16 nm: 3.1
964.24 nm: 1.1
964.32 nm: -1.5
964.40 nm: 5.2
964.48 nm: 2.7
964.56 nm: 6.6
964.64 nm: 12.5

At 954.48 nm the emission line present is Hgamma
